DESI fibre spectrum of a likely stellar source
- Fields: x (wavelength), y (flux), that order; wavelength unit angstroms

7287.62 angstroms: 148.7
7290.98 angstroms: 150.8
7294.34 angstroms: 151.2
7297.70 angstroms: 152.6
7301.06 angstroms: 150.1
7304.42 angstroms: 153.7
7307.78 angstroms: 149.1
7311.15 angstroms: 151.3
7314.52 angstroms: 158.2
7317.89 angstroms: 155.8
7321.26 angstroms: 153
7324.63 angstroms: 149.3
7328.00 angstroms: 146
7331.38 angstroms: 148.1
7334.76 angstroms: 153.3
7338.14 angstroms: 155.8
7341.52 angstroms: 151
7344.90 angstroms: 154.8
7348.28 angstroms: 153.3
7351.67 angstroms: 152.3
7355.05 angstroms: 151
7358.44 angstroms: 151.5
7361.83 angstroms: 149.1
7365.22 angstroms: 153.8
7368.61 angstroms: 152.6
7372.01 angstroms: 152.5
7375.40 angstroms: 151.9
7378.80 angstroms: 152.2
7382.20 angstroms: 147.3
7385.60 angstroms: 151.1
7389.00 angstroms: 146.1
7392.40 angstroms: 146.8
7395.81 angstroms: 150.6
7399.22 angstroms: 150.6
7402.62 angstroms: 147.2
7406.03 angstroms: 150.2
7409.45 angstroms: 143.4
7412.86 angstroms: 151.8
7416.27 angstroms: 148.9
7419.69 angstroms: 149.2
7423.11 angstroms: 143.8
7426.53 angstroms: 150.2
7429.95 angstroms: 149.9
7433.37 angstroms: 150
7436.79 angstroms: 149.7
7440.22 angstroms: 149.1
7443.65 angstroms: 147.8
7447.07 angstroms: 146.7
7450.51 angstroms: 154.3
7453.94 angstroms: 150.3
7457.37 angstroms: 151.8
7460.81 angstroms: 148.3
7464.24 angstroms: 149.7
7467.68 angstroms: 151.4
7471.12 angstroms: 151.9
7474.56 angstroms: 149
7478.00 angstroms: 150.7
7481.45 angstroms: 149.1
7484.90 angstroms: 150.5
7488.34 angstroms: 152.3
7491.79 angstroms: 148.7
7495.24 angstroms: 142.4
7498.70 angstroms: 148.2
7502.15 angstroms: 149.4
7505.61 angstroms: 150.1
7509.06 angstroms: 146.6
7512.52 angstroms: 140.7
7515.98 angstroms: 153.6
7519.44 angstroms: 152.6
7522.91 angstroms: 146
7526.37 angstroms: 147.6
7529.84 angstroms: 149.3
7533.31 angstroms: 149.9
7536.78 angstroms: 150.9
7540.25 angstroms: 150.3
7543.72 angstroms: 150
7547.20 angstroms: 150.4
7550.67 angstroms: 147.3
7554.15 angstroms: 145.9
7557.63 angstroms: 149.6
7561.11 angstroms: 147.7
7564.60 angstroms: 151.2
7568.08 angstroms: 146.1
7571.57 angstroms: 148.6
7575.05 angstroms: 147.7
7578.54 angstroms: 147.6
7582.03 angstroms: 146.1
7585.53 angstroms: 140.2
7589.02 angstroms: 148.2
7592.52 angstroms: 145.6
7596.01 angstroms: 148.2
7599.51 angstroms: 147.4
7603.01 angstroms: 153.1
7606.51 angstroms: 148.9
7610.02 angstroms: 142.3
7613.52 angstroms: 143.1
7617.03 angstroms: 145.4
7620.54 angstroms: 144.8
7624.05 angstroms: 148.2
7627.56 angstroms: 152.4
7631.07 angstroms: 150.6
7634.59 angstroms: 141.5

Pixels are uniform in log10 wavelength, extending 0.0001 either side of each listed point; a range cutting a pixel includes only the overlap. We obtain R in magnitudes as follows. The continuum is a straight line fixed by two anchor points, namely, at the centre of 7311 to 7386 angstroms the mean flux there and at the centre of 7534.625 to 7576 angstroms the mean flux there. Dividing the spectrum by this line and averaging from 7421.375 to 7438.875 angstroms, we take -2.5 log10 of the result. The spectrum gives 0.015 mag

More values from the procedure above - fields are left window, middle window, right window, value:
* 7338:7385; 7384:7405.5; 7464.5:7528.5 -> 0.02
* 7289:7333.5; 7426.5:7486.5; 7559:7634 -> -0.01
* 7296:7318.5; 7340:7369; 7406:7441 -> -0.01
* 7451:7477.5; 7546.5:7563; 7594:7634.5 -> 0.00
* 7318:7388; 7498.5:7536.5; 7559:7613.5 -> 0.00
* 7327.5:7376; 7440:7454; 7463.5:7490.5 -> 0.01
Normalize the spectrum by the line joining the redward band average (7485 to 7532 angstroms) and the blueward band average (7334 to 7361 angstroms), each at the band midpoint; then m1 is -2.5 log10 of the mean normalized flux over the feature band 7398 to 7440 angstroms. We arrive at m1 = 0.01 mag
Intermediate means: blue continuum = 153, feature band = 149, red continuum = 148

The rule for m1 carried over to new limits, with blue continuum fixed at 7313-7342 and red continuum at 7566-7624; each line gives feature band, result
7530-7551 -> -0.02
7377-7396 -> 0.02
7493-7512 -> 0.01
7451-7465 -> -0.01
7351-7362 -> 0.00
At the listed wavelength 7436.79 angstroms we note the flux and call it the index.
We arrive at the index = 149.7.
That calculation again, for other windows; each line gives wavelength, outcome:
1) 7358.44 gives 151.5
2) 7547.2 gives 150.4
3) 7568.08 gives 146.1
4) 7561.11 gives 147.7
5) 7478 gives 150.7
